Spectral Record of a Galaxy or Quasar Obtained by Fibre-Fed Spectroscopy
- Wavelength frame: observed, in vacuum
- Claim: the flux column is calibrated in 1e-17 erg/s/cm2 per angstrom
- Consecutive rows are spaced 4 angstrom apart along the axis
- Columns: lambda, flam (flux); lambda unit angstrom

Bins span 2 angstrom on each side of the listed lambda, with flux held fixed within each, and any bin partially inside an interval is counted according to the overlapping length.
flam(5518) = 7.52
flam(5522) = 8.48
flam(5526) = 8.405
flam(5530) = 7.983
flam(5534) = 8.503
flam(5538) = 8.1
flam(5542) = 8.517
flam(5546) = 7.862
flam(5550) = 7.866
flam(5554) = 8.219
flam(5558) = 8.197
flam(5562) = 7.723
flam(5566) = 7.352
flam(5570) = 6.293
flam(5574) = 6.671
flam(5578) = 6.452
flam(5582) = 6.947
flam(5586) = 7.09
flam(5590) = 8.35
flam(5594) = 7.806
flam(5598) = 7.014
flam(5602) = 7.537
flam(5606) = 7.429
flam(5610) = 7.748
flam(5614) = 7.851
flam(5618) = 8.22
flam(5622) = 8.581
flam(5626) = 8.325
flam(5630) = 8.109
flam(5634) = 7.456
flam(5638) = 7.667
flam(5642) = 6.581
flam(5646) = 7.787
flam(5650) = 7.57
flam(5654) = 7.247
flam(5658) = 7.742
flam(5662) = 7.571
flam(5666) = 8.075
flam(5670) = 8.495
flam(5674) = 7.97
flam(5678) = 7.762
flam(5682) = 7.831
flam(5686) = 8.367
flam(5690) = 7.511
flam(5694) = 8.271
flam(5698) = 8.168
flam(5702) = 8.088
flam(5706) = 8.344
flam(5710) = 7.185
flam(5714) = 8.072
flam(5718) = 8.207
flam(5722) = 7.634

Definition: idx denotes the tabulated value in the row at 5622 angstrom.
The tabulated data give 8.581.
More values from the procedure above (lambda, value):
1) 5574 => 6.671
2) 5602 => 7.537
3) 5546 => 7.862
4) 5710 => 7.185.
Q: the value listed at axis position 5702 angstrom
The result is 8.088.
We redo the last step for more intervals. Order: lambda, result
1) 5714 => 8.072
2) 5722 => 7.634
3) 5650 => 7.57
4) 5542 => 8.517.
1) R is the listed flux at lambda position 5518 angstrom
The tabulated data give 7.52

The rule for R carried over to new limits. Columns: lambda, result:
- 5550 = 7.866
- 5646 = 7.787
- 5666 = 8.075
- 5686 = 8.367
